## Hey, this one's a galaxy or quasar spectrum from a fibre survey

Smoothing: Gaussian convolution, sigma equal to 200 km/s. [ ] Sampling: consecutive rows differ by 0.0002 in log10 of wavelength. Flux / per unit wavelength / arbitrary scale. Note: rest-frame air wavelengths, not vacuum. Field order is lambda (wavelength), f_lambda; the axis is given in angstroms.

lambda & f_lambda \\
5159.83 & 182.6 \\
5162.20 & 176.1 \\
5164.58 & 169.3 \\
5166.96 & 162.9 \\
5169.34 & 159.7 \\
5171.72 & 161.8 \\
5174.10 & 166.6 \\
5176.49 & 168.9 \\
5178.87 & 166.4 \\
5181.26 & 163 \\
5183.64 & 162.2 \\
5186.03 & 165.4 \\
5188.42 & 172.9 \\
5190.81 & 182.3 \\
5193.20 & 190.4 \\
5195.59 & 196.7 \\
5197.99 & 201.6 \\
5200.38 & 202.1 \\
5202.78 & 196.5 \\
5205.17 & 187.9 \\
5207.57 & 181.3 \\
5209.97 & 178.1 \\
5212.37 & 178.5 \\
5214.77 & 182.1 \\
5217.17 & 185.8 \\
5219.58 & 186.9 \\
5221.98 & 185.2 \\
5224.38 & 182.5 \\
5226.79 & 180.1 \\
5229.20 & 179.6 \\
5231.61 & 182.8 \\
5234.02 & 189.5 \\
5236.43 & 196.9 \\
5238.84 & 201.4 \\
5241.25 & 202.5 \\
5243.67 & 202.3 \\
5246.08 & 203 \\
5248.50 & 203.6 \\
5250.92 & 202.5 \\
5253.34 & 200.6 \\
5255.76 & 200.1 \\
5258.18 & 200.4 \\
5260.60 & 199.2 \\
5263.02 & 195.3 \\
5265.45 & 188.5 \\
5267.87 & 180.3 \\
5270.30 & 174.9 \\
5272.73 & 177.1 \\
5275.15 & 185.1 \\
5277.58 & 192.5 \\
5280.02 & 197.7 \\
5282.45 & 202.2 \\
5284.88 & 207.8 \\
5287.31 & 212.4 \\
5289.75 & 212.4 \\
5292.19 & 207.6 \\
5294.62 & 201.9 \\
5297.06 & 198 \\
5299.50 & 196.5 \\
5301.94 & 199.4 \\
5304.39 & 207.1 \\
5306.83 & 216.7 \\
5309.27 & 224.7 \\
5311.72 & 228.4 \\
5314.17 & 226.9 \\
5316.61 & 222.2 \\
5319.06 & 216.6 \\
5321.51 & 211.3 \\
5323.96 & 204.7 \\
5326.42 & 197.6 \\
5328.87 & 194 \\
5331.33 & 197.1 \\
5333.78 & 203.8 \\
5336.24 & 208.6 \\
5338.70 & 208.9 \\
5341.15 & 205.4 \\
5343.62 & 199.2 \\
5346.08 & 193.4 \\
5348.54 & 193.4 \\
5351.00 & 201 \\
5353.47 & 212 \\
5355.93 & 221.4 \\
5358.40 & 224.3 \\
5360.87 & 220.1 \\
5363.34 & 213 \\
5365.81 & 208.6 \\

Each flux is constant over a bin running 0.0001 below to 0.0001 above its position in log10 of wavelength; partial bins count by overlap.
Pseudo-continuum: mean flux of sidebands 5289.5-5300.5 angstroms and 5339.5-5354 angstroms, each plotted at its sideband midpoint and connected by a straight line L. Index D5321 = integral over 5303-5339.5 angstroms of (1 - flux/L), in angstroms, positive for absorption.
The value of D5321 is -1.7 angstroms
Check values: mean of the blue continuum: 203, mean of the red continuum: 200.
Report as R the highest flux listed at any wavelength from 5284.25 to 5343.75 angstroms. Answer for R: 228.4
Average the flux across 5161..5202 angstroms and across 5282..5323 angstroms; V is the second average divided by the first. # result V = 1.2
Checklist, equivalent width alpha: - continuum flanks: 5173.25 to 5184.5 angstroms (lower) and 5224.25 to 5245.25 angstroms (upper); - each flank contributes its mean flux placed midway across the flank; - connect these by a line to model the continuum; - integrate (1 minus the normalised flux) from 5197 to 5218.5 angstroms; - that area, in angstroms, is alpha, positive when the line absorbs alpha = -1.12 angstroms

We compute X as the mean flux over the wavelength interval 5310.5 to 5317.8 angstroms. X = 226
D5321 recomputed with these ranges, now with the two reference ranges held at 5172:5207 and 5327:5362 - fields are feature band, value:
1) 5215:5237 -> 0.10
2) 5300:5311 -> -0.69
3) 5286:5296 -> -0.59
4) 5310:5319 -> -1.07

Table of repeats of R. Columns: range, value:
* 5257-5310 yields 224.7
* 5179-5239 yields 202.1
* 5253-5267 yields 200.6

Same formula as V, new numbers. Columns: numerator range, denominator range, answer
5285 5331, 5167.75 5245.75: 1.15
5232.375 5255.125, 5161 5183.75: 1.20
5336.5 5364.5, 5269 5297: 1.06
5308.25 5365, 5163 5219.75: 1.18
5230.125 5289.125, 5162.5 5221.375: 1.10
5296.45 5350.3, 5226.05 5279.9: 1.07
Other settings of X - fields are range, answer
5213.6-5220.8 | 185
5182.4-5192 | 171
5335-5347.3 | 203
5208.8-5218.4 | 181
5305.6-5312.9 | 223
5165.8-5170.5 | 161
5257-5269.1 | 193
